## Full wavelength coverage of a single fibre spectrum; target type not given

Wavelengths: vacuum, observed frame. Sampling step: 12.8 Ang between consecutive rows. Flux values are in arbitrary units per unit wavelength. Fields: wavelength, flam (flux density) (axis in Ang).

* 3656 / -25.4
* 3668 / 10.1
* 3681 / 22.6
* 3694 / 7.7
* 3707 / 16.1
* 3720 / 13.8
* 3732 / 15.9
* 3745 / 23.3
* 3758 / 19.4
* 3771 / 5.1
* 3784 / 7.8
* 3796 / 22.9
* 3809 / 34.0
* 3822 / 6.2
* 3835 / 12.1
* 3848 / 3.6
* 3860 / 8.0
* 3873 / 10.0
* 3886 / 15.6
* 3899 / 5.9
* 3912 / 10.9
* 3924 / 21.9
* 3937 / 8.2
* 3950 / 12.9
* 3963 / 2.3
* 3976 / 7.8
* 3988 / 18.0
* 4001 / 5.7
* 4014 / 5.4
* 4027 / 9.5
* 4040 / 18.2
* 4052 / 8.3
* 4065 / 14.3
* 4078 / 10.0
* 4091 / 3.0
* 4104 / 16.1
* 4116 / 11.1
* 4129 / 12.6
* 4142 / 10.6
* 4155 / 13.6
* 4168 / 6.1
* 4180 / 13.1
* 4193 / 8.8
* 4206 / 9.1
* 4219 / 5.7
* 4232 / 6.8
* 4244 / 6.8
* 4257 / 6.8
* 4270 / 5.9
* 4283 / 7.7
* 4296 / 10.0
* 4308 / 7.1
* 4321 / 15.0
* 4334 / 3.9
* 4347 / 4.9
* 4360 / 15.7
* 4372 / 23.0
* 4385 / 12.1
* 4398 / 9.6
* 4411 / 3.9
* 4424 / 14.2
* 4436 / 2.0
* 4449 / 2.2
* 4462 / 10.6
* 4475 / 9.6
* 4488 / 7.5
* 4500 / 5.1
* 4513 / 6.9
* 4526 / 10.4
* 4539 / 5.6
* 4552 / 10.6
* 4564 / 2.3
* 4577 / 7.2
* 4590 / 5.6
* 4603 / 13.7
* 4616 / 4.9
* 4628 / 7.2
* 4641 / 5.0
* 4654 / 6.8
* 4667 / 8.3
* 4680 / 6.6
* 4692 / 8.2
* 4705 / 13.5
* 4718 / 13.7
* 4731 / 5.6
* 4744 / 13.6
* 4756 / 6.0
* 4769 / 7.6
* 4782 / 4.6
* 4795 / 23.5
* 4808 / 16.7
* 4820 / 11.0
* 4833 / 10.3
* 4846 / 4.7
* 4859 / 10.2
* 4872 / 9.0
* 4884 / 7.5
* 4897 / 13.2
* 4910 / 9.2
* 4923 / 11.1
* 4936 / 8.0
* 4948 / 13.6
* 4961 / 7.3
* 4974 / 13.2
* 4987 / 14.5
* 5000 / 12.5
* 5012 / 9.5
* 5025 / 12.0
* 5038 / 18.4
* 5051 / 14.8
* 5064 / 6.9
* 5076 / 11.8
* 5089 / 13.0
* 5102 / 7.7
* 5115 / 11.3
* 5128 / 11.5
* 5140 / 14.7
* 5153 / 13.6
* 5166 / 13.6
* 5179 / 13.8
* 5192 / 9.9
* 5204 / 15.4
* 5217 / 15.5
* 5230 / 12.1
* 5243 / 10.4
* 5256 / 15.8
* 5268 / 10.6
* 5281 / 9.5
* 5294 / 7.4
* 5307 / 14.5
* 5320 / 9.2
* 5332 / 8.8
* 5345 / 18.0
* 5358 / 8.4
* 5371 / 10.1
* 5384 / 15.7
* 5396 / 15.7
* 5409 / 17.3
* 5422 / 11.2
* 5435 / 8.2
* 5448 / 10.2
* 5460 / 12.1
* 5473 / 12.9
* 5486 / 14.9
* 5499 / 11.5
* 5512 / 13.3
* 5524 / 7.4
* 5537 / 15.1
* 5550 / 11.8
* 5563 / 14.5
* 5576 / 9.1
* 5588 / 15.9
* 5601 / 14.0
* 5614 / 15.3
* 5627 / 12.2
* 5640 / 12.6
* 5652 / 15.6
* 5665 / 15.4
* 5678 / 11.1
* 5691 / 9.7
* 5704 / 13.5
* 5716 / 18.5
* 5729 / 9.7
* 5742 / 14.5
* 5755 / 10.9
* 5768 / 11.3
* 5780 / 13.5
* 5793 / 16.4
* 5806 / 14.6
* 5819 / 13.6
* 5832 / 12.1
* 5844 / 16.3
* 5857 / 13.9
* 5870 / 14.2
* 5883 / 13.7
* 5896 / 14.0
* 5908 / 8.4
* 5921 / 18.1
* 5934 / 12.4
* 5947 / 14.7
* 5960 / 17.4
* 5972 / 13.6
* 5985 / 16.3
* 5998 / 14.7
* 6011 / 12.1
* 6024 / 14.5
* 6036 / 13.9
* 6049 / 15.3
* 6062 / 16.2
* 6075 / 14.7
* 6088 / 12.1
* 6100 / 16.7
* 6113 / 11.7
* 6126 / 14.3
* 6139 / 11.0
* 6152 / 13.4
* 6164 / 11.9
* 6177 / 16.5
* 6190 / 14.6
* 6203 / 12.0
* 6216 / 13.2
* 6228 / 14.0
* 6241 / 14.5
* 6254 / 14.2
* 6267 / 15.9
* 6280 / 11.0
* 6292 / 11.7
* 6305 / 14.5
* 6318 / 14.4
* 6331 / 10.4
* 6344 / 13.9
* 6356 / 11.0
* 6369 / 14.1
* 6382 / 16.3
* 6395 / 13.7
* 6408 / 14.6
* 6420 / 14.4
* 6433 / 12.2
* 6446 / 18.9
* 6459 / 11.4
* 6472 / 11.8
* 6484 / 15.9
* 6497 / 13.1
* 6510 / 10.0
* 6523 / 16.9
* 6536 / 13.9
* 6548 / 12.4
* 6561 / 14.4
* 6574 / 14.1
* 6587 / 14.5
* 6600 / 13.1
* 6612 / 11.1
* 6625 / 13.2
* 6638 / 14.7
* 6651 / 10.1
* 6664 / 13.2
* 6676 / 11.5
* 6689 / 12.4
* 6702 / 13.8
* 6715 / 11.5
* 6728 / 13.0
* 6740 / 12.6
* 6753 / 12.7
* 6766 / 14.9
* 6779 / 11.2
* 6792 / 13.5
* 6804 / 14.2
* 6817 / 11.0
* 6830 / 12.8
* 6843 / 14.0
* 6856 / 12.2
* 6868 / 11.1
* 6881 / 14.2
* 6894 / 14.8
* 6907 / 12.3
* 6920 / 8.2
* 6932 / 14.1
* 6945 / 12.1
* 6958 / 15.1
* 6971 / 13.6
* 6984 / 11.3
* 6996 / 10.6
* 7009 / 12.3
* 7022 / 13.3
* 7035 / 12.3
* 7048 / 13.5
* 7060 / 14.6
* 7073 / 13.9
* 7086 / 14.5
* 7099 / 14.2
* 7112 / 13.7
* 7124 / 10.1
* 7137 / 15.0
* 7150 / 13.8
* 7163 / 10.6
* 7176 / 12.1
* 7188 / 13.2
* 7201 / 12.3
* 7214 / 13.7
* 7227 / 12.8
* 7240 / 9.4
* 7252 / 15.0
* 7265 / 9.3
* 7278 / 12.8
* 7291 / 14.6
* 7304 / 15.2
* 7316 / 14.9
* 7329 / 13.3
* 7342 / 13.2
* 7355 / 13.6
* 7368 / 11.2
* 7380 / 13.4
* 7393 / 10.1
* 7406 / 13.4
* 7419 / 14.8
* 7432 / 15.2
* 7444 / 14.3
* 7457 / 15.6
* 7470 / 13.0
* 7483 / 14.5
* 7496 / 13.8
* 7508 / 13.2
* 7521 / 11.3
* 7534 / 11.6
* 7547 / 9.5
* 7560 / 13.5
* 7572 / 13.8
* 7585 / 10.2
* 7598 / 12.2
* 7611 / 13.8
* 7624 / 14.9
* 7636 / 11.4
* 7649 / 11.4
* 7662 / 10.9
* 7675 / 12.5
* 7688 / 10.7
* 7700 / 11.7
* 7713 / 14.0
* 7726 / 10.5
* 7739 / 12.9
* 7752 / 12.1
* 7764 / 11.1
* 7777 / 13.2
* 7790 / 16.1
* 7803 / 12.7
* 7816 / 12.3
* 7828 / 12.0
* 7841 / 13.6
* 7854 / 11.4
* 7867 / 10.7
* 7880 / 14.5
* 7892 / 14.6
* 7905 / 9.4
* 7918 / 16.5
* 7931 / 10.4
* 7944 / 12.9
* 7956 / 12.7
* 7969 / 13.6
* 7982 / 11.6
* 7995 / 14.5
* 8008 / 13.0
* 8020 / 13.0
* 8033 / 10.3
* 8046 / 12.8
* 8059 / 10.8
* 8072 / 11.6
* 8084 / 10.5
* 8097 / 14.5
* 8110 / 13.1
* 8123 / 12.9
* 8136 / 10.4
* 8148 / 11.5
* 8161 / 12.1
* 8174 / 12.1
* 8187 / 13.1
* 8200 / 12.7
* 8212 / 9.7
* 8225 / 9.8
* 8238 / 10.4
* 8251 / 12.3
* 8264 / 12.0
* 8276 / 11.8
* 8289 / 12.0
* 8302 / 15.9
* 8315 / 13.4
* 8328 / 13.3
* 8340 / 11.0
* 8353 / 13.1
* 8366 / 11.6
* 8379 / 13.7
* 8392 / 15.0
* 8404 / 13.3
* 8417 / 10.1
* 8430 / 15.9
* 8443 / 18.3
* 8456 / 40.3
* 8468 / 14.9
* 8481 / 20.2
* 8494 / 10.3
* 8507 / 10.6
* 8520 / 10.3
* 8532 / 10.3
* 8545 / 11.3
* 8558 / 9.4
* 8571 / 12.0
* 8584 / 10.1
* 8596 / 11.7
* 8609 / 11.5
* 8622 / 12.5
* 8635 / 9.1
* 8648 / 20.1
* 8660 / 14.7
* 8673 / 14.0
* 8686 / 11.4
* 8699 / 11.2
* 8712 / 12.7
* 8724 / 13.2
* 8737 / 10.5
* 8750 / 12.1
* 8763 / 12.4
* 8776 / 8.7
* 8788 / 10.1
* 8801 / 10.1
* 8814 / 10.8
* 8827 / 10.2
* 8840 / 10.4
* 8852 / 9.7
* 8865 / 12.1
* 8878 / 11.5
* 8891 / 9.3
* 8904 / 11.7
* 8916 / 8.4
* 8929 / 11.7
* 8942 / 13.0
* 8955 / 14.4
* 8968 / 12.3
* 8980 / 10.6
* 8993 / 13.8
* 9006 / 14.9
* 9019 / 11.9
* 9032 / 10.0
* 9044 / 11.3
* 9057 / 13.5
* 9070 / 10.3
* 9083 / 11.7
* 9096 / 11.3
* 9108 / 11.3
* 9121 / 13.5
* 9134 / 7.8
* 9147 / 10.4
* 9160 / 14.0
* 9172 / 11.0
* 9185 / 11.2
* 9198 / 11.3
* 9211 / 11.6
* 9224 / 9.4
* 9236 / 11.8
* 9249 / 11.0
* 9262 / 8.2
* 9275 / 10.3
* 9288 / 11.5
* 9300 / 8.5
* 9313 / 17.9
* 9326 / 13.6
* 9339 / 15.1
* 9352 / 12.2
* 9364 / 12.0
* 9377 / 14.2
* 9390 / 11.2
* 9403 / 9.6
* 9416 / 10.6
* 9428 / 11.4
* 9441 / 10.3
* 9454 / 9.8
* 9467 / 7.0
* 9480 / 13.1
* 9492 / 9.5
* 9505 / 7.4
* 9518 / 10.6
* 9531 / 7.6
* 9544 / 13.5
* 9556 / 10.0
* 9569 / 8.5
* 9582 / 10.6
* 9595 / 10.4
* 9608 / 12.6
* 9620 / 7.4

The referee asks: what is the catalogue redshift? 0.29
